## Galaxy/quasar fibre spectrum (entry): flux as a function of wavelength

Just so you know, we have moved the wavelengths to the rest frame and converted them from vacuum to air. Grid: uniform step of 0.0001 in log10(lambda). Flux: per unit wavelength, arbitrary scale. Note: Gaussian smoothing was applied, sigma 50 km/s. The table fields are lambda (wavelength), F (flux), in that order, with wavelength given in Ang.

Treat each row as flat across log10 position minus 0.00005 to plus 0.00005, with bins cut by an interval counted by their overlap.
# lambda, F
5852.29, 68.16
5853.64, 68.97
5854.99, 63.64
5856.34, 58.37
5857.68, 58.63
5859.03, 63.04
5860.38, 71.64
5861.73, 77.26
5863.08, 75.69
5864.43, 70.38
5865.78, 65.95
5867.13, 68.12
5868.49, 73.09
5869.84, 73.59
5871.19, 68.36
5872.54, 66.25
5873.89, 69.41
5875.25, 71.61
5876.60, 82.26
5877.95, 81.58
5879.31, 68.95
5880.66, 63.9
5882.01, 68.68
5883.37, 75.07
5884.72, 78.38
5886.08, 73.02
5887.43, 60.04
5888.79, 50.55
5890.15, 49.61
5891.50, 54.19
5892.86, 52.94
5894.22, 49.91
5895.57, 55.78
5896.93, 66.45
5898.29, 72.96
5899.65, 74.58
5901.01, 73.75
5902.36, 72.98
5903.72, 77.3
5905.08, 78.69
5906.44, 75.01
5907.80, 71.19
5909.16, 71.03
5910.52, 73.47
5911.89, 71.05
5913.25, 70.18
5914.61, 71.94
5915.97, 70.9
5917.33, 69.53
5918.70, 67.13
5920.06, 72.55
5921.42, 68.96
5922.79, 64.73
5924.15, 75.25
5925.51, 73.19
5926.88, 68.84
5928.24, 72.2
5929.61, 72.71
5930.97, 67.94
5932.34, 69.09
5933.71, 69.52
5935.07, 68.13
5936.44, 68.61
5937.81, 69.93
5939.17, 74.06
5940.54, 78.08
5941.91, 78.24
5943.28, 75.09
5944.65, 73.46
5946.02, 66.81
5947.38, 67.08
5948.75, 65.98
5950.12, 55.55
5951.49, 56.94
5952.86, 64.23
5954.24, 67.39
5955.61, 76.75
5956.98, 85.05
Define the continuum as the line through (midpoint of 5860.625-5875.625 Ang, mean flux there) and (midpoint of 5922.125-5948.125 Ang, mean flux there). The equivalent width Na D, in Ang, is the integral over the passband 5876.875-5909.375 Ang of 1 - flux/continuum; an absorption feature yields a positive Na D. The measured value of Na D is 1.60 Ang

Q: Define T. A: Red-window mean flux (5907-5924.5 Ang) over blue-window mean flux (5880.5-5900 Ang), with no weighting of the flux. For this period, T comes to 1.12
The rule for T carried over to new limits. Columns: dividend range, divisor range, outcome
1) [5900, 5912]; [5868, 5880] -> 1.02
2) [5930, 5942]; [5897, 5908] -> 0.96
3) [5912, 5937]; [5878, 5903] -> 1.08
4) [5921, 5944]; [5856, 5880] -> 1.01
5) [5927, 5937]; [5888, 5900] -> 1.20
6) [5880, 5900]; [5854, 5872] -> 0.92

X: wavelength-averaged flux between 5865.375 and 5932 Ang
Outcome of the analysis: 69.1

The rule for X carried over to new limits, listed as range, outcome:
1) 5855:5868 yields 67.5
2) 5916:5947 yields 71.1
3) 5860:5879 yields 72.4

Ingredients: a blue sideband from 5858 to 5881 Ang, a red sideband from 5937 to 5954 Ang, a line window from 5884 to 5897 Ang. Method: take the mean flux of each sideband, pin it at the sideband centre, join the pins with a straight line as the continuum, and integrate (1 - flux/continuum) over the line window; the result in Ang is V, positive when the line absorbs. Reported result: 2.16 Ang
